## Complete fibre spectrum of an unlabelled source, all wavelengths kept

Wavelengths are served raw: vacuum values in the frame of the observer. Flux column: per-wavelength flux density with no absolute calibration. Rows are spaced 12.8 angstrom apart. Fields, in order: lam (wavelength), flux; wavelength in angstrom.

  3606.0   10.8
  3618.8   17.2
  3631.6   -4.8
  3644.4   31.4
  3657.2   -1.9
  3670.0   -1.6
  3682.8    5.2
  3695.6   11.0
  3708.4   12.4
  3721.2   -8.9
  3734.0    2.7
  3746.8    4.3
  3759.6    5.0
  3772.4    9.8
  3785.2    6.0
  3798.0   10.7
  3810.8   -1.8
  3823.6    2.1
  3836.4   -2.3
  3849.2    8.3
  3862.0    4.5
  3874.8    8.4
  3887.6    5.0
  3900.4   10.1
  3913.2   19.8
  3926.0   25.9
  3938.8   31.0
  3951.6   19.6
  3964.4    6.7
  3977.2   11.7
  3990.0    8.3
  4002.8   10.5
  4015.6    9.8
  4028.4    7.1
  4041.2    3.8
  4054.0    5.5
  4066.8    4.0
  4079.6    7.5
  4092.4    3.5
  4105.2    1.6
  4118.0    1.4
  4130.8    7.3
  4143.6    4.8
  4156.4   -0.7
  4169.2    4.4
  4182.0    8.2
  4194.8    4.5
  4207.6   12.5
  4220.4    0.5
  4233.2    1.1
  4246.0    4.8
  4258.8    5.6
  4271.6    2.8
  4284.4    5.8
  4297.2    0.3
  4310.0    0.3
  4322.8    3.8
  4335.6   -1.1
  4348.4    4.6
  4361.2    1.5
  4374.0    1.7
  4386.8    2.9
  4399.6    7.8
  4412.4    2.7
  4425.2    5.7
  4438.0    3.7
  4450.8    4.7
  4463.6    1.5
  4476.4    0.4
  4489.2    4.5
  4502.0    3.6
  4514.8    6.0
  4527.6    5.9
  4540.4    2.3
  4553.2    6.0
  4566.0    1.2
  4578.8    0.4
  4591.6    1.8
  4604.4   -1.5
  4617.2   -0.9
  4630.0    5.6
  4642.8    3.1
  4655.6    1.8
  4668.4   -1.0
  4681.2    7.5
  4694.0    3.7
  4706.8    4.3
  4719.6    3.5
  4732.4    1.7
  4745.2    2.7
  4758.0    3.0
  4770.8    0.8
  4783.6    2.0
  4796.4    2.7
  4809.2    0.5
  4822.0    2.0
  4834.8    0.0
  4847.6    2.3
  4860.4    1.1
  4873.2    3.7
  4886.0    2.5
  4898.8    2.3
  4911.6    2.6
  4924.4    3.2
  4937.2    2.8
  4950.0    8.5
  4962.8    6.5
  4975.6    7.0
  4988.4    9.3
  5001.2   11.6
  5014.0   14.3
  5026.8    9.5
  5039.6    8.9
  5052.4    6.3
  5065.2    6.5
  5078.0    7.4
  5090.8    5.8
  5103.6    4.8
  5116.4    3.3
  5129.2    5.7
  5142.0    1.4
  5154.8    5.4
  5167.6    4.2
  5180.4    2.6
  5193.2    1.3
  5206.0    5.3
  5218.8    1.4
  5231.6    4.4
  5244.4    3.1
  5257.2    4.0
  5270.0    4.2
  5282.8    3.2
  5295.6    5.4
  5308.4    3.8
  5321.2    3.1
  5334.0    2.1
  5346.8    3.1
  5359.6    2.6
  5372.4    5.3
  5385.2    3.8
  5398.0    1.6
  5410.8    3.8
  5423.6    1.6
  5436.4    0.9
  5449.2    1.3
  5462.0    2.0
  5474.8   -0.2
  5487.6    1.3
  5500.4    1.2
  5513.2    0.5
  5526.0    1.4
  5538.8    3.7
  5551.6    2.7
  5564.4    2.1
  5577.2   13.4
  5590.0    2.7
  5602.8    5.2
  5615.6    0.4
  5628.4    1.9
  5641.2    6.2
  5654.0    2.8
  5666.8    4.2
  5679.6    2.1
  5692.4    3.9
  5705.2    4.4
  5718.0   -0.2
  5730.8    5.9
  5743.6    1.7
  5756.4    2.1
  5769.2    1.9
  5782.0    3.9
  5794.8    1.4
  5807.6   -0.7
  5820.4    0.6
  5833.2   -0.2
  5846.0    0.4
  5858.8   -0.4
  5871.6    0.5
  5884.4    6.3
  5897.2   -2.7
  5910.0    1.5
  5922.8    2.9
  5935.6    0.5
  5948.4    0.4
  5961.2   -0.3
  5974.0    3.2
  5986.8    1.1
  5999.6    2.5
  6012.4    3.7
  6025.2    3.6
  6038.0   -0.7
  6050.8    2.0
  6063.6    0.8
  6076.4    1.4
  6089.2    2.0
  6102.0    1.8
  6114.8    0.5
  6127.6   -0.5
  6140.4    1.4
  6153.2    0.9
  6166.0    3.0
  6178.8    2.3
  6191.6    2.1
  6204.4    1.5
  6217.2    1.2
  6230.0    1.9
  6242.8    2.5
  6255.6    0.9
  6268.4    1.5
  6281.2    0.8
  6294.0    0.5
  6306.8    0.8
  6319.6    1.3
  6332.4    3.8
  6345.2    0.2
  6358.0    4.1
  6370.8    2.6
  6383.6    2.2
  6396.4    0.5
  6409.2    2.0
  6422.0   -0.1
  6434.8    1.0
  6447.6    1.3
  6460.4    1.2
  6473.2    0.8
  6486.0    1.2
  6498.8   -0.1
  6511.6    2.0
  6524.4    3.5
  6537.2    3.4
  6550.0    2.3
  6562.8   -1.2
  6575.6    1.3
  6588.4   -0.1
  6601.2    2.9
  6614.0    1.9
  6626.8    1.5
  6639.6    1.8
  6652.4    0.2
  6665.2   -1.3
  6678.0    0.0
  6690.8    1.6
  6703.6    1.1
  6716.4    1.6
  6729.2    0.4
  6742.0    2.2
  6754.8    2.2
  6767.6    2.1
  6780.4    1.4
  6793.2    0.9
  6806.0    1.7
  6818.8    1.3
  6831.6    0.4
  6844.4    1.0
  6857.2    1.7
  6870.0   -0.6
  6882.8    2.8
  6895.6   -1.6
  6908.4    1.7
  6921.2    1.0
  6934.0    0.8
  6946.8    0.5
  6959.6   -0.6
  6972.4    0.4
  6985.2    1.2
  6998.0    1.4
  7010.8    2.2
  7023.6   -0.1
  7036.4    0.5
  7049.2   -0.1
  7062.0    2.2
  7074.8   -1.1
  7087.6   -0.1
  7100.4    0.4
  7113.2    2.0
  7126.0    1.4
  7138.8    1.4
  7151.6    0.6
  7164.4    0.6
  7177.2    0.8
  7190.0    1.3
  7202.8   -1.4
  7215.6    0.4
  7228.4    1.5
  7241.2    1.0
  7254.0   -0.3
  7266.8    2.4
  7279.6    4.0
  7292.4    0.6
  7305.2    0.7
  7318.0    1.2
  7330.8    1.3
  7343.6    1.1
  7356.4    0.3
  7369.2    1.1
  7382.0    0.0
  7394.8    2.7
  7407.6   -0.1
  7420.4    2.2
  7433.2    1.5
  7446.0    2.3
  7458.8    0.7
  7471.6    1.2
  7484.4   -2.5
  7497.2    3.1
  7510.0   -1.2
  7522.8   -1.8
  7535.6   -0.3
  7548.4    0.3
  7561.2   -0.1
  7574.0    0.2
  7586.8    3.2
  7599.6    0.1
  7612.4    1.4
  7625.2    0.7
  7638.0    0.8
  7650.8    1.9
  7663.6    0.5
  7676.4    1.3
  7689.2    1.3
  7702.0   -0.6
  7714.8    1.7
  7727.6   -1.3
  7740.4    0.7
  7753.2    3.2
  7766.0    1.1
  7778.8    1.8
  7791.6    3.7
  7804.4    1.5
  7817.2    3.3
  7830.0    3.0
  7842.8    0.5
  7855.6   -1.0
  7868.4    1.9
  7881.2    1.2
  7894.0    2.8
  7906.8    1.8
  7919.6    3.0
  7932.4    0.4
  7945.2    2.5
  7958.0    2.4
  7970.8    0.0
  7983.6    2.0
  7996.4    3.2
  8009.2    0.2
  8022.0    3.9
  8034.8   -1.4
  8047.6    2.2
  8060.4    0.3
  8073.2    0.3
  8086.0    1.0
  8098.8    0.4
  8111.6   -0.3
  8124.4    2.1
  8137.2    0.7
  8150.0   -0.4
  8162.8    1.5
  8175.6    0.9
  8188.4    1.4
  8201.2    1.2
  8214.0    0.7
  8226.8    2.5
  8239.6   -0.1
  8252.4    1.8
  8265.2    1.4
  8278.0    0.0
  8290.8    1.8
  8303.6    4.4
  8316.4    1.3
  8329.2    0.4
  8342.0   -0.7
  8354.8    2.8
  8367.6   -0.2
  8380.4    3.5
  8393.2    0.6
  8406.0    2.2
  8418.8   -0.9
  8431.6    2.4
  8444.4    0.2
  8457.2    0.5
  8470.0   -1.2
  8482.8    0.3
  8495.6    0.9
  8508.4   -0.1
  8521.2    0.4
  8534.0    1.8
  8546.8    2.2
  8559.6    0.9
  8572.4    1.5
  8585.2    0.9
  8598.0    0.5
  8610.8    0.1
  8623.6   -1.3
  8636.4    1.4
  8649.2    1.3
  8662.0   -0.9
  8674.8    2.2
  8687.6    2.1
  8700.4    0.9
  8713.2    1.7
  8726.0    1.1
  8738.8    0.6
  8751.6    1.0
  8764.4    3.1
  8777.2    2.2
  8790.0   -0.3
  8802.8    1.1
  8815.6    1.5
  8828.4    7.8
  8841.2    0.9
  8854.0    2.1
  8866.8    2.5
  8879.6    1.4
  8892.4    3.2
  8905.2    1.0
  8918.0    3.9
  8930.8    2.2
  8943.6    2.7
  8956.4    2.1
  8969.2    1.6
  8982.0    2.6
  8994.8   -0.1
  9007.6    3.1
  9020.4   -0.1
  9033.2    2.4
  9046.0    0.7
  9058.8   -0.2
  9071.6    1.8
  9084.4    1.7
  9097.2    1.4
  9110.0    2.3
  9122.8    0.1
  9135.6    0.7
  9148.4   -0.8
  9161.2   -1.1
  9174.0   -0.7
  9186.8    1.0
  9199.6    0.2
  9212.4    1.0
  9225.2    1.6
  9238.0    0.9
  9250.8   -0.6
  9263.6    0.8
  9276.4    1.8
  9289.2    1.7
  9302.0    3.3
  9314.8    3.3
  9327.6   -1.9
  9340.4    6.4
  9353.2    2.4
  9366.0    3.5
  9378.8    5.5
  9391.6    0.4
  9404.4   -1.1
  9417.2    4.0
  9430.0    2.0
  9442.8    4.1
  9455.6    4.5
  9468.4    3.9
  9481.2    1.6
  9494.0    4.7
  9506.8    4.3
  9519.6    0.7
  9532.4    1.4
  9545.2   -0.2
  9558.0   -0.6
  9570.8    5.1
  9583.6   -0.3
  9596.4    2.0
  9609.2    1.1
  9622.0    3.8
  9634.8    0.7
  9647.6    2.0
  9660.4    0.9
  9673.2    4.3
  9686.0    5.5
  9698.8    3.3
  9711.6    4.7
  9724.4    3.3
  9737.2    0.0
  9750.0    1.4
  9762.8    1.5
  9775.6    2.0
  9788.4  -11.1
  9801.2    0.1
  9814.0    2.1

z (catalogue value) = 2.236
